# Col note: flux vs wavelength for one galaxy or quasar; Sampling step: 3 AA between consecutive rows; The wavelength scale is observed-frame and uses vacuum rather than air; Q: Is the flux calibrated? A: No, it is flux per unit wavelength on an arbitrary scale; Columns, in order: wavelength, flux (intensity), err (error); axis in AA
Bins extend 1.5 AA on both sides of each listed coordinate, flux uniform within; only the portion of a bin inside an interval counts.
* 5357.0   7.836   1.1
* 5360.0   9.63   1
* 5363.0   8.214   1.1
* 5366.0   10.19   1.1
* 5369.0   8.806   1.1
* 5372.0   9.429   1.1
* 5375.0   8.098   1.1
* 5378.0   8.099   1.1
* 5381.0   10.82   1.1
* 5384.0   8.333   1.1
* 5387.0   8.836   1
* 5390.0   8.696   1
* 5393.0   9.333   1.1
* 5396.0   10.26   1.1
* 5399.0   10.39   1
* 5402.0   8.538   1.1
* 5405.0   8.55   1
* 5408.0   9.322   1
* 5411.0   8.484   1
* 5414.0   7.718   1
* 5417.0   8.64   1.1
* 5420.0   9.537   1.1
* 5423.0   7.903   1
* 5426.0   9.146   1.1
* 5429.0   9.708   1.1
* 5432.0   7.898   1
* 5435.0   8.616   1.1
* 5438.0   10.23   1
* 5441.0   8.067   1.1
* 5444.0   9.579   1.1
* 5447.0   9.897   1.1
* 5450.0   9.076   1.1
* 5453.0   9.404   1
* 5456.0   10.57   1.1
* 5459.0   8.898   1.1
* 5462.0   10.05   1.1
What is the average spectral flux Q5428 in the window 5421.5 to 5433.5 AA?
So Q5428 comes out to 8.66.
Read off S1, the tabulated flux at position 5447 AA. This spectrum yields 9.897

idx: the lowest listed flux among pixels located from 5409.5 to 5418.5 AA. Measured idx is 7.718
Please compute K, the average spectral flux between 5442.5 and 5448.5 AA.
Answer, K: 9.74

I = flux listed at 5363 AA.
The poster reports 8.214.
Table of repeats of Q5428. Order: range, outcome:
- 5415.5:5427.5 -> 8.81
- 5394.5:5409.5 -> 9.41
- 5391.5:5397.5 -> 9.8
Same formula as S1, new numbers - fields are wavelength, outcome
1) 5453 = 9.404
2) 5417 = 8.64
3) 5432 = 7.898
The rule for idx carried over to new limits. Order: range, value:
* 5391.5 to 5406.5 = 8.538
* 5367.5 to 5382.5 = 8.098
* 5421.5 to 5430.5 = 7.903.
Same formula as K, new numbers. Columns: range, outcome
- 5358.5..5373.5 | 9.25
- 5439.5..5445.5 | 8.82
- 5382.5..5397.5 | 9.09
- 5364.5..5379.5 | 8.92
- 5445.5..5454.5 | 9.46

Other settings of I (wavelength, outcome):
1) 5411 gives 8.484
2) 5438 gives 10.23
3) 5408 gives 9.322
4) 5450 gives 9.076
